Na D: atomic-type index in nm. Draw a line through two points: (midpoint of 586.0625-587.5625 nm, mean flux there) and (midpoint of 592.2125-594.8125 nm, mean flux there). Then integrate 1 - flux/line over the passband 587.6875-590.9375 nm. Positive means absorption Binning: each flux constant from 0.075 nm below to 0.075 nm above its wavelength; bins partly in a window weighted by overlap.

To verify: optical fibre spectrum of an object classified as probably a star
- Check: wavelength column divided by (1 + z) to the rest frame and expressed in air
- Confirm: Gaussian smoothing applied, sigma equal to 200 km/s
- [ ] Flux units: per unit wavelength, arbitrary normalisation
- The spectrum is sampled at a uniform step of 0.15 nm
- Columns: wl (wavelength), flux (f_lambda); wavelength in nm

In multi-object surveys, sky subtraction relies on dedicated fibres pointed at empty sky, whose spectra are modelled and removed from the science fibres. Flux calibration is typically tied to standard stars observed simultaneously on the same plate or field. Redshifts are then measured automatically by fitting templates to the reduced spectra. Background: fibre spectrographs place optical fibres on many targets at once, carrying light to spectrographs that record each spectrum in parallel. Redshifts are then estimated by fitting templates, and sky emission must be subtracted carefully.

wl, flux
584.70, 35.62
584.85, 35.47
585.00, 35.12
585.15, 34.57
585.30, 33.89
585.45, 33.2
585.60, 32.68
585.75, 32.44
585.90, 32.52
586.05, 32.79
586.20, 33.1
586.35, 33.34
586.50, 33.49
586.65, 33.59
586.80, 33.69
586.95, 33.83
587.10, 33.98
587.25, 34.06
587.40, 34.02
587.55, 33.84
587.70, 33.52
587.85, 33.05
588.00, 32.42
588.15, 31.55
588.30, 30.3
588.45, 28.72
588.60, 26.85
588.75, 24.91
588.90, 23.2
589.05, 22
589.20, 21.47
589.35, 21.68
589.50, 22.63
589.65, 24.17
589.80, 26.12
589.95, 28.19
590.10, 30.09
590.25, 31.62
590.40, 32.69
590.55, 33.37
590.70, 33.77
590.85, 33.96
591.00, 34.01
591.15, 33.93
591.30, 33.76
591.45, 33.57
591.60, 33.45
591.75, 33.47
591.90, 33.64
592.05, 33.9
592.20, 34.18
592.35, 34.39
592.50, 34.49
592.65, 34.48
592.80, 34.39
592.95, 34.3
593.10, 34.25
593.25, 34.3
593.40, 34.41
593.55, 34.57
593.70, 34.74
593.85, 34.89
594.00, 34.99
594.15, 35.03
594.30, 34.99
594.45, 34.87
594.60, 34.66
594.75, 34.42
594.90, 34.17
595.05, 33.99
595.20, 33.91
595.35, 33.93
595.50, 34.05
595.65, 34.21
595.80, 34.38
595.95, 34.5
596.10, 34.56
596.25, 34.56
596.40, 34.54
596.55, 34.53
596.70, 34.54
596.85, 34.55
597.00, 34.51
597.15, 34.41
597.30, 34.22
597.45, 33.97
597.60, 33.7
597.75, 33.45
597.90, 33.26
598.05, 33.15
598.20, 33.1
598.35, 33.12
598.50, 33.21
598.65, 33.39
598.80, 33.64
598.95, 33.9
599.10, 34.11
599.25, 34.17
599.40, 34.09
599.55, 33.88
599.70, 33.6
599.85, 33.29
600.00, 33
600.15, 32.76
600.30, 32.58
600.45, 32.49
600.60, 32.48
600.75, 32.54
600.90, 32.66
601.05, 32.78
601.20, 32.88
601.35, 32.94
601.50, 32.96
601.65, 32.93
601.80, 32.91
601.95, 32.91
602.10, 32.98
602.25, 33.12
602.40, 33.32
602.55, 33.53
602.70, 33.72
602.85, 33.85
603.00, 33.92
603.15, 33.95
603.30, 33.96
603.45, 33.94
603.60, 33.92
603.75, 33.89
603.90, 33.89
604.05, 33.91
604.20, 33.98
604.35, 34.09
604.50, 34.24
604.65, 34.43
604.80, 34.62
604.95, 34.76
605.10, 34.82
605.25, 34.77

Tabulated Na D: 0.54 nm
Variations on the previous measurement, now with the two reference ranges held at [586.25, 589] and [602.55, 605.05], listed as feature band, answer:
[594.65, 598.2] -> -0.13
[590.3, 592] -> -0.08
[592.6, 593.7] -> -0.07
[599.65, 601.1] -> 0.03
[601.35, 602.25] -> 0.02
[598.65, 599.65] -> -0.02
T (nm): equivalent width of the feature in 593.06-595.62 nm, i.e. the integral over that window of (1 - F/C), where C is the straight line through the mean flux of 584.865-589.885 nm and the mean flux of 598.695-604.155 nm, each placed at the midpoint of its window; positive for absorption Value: -0.20 nm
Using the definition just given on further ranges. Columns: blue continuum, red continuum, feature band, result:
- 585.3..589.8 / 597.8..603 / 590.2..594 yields -0.33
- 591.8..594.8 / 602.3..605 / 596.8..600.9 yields 0.09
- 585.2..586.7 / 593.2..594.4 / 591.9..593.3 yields 0.01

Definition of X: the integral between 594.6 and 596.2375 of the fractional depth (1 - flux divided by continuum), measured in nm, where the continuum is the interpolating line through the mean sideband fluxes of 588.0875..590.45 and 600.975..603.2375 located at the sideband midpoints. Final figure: -0.247 nm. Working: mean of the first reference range 26.5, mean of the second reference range 33.3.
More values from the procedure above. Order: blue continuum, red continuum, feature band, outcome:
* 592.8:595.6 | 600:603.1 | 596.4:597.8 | -0.014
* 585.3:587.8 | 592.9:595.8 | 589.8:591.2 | 0.078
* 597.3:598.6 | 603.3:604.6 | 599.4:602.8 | 0.068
